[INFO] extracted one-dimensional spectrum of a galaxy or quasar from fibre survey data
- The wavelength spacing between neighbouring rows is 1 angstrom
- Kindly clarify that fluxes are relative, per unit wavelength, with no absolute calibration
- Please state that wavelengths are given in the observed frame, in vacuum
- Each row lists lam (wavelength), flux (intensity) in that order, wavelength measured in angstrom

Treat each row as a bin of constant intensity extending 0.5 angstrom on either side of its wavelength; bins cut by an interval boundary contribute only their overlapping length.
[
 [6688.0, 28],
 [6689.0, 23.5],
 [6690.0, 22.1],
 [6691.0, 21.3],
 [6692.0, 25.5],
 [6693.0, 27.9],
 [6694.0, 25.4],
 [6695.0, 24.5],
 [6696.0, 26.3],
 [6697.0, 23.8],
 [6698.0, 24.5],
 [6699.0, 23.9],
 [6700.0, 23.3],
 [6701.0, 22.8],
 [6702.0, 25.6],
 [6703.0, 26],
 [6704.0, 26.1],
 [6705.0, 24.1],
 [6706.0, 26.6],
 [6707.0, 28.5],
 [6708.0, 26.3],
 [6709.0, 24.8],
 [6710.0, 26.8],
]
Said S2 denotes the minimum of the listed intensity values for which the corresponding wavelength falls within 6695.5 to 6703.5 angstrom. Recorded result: 22.8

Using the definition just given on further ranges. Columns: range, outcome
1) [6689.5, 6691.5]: 21.3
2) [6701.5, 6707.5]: 24.1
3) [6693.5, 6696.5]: 24.5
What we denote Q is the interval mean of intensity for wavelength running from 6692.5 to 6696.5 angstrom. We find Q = 26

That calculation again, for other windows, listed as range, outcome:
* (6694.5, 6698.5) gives 24.8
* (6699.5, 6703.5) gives 24.4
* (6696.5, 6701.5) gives 23.7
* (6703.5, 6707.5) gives 26.3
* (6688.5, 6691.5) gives 22.3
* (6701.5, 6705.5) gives 25.5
